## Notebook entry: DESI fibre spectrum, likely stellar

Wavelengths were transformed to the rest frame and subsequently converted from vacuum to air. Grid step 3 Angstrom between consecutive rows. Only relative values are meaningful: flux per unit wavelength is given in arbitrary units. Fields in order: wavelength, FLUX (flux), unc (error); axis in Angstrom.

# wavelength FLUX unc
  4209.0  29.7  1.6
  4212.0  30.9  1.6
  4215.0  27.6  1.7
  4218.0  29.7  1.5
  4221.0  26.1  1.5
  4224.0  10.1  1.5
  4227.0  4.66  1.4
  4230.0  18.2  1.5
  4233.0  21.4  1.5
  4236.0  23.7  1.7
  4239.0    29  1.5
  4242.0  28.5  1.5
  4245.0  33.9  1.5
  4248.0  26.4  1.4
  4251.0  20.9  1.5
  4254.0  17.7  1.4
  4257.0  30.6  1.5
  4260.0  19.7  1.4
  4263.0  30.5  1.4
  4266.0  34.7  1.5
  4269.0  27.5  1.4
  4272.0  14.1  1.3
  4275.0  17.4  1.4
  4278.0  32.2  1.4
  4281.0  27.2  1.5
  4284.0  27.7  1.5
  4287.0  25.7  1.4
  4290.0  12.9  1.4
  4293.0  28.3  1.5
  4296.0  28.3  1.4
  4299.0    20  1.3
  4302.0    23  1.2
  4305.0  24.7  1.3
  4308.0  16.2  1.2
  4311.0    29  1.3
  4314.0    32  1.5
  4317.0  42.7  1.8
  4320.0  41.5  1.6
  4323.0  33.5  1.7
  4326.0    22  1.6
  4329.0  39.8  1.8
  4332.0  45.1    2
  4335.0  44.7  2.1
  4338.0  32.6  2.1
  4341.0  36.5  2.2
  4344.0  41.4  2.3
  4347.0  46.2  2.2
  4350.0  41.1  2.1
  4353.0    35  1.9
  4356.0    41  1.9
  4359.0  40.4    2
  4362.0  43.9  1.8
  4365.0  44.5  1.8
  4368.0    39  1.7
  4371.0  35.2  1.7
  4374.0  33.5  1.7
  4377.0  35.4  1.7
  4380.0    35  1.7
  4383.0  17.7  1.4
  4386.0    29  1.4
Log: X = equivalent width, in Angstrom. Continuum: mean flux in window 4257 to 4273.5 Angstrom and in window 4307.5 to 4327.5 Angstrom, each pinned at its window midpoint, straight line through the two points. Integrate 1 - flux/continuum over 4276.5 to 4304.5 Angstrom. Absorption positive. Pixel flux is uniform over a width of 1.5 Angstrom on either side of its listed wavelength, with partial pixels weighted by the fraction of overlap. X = 3.5 Angstrom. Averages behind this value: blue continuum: 25.8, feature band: 25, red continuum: 31.7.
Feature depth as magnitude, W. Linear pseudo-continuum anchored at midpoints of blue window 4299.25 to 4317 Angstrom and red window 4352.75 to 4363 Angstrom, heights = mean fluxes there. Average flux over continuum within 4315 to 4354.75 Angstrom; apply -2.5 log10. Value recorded -0.15 mag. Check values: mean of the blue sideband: 26.1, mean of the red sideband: 40.5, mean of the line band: 38.6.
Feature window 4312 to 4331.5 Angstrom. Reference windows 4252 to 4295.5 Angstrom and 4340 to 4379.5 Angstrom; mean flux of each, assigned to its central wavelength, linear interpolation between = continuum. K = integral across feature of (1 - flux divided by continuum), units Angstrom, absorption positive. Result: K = -1.6 Angstrom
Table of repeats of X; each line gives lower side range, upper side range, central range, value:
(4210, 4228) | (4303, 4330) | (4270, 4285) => 2.08 Angstrom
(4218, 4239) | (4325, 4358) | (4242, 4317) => 5.57 Angstrom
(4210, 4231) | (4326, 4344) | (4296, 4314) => 5.36 Angstrom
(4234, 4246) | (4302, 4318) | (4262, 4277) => 1.72 Angstrom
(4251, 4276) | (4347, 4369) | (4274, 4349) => 4.59 Angstrom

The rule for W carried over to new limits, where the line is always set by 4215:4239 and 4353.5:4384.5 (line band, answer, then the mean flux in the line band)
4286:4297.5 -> 0.169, 23.7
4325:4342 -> -0.148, 37.2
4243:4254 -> -0.144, 25.9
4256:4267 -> -0.177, 28.5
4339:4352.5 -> -0.195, 40.5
